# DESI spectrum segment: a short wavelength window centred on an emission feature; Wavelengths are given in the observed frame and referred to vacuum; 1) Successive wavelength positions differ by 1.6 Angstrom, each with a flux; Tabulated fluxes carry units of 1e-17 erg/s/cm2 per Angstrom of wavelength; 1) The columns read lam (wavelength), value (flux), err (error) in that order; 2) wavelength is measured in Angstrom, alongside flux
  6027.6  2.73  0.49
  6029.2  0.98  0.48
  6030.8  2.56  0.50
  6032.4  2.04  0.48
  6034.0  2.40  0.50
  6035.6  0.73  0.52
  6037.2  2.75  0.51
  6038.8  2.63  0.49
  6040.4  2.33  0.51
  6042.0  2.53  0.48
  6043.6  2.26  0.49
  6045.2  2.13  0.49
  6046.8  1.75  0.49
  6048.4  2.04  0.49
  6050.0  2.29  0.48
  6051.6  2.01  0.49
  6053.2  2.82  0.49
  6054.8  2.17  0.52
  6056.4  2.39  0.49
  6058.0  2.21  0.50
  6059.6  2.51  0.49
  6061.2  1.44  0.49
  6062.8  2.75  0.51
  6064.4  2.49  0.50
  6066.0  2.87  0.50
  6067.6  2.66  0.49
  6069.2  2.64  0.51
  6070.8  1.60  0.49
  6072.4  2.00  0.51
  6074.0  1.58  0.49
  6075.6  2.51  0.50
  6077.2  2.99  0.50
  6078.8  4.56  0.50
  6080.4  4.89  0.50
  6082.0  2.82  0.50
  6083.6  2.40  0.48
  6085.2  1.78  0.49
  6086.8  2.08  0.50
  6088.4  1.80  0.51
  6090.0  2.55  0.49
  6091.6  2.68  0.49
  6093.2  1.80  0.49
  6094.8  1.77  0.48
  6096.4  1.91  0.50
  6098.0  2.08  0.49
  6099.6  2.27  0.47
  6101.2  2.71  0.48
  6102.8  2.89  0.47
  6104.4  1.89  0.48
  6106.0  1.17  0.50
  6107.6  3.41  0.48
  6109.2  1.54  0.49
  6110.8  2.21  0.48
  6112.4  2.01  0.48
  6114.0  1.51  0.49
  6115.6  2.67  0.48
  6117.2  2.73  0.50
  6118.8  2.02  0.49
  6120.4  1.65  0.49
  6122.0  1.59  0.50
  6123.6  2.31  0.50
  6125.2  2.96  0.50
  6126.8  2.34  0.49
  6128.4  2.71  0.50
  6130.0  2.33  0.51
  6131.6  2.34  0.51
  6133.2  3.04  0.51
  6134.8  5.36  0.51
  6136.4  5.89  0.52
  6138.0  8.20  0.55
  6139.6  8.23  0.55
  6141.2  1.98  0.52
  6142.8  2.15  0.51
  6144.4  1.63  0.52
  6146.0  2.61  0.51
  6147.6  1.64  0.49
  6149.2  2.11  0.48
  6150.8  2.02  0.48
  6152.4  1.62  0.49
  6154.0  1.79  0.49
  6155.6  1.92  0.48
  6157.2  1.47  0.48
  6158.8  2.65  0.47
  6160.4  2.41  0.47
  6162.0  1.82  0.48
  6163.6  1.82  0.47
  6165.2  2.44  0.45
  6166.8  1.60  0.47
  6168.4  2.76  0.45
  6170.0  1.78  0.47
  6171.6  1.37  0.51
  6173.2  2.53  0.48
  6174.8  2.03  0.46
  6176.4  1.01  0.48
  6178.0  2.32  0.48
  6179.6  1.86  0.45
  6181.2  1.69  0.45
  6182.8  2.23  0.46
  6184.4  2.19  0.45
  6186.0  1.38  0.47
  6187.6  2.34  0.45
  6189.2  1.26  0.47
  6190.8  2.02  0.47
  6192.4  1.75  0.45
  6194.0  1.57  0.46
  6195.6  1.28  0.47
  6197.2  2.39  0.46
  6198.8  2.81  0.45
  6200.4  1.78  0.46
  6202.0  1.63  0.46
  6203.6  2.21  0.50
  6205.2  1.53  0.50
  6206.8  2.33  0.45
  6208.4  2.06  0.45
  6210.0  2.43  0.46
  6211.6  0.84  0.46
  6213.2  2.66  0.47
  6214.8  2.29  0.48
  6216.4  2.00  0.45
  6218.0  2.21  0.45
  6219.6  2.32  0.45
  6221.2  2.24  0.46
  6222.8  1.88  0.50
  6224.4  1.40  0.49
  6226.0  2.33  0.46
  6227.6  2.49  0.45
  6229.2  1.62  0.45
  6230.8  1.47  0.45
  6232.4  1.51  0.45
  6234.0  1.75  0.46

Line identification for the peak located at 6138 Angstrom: [O III]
